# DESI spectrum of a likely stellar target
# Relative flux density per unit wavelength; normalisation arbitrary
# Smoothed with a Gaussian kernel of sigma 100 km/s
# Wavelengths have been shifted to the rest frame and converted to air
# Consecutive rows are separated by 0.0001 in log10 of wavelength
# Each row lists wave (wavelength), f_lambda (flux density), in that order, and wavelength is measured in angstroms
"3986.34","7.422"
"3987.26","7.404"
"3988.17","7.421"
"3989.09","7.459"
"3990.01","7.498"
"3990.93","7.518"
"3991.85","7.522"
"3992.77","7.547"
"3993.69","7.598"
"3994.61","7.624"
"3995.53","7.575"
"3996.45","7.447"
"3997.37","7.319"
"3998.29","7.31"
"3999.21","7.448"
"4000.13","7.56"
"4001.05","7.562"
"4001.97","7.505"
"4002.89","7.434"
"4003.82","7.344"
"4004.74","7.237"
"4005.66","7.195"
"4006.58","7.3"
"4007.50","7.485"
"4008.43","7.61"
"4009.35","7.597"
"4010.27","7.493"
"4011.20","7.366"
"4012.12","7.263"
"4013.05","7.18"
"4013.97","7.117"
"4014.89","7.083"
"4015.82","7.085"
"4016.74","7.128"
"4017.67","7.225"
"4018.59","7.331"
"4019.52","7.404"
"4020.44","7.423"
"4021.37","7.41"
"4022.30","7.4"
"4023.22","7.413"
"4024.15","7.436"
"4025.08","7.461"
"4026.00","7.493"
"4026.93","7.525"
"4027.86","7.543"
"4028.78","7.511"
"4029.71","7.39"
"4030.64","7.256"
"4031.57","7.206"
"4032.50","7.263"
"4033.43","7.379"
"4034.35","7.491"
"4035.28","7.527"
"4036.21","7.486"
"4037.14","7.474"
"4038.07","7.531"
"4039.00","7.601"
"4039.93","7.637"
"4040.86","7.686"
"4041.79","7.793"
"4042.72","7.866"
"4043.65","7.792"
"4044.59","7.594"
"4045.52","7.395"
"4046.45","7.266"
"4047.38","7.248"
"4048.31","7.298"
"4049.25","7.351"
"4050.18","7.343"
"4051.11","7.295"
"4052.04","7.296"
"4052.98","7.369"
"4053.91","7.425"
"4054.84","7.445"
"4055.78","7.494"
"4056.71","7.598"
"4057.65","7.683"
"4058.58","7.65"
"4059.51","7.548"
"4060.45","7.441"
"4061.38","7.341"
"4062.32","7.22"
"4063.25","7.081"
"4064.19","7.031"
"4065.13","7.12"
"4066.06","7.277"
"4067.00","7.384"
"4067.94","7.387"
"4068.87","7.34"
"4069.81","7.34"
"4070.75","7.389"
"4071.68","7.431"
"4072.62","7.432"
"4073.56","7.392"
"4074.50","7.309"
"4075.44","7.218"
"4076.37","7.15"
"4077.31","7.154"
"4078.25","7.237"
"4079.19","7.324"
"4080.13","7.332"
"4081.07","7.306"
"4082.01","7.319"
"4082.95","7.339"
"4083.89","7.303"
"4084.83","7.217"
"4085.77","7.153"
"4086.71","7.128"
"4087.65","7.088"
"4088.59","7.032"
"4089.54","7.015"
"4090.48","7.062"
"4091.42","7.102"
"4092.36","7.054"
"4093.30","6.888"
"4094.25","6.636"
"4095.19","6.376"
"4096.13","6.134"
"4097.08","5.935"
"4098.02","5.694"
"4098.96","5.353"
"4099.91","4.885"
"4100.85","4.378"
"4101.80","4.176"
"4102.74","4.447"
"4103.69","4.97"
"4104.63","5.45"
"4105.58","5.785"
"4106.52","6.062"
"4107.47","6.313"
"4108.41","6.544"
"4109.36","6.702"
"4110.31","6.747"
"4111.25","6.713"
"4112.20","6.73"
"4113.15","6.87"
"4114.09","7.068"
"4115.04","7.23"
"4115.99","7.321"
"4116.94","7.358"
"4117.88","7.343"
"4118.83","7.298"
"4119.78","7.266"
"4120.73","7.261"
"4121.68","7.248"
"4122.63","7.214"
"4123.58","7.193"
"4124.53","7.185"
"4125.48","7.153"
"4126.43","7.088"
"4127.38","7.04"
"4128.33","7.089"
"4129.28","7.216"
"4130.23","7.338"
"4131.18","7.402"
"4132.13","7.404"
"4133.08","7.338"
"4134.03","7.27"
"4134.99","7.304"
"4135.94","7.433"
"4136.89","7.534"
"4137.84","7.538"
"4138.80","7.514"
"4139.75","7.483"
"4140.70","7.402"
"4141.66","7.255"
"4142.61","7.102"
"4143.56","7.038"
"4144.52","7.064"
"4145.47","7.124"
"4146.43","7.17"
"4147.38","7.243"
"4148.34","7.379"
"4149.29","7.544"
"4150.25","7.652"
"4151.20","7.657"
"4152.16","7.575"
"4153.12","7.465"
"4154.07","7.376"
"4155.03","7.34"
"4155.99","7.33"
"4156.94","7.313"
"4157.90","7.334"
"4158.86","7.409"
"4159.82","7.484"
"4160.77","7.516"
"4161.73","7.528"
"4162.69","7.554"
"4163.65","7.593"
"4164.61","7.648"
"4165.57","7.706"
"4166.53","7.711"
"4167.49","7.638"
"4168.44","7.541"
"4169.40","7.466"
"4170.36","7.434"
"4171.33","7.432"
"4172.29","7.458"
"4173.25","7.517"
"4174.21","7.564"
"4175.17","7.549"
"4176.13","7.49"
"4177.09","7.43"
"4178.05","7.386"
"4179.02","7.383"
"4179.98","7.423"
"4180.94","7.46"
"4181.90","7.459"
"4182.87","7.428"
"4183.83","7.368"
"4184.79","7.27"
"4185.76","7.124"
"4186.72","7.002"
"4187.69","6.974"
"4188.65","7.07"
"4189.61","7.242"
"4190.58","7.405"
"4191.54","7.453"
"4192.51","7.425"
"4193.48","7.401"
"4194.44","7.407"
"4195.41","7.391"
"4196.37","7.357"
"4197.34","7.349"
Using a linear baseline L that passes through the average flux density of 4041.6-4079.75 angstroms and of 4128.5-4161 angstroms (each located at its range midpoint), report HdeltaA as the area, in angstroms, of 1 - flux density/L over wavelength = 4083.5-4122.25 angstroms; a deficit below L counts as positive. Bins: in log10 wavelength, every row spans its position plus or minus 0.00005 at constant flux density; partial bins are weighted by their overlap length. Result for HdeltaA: 4.6 angstroms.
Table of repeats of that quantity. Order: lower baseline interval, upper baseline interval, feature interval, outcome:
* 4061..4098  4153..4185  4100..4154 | 2.8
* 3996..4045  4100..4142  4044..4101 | 0.1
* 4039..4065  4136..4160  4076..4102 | 2.7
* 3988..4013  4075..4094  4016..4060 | -0.8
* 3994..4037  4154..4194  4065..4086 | 0.3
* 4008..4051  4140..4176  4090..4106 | 3.5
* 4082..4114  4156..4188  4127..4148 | -1.1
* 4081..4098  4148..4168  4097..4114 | 3.0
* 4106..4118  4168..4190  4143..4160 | -0.5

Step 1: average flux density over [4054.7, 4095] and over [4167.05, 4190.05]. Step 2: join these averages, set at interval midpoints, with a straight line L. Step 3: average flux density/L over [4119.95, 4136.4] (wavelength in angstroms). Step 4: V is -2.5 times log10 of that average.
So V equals 0.01 mag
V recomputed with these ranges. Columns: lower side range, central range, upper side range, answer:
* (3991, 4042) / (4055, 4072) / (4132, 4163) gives 0.00 mag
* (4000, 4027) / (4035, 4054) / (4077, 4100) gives -0.05 mag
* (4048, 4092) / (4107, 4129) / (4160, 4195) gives 0.05 mag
